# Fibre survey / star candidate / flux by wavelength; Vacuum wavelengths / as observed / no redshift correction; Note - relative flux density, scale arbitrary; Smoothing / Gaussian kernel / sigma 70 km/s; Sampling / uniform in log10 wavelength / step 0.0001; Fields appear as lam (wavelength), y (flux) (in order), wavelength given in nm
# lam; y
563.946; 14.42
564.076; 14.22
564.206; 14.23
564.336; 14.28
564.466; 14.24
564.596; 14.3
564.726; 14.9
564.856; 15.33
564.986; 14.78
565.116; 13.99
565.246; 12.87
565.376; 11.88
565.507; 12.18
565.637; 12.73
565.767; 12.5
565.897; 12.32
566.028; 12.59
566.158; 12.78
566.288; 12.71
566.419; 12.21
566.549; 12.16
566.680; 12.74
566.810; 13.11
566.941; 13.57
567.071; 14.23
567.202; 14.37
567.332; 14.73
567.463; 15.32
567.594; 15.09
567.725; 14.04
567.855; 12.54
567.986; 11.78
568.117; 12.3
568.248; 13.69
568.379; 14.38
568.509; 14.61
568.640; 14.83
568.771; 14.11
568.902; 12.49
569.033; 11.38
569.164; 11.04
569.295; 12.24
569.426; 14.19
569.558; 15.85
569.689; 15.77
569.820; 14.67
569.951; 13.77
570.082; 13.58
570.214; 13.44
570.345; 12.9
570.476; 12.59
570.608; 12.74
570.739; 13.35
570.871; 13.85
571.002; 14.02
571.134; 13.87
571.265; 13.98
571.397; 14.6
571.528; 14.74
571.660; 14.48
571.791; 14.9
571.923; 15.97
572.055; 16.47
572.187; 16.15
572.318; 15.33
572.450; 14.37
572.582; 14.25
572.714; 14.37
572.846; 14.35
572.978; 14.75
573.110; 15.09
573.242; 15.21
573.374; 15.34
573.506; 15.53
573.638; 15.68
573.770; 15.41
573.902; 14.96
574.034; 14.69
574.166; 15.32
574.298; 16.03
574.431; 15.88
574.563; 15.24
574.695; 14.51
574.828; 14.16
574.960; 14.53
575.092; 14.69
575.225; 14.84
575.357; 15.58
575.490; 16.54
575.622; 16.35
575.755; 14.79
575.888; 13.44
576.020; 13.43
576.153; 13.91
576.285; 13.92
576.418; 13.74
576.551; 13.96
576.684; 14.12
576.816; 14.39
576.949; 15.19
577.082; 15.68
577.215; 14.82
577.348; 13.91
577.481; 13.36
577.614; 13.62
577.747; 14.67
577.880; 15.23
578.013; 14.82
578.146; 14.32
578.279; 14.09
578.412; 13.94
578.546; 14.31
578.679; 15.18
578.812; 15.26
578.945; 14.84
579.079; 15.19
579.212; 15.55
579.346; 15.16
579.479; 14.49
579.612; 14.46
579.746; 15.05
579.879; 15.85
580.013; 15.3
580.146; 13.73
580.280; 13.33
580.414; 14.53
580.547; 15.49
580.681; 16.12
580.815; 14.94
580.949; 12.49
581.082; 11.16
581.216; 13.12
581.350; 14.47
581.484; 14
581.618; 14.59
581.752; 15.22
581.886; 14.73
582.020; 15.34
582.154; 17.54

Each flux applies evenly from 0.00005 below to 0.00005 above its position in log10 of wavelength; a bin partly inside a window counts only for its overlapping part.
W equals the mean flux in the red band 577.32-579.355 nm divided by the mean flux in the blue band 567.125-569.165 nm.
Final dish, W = 1.07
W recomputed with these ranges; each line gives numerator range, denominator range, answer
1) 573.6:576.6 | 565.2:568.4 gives 1.13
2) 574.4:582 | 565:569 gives 1.09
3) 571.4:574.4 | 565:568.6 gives 1.14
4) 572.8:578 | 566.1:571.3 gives 1.09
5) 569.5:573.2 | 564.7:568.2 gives 1.08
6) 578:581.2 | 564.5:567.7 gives 1.08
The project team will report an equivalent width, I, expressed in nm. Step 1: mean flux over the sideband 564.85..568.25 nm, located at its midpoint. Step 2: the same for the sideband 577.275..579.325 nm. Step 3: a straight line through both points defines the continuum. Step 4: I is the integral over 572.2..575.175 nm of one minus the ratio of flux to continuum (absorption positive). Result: -0.20 nm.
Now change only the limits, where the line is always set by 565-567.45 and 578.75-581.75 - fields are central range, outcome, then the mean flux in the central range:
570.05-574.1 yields -0.260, 14.6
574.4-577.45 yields -0.126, 14.7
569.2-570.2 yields -0.054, 14.1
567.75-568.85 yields -0.021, 13.5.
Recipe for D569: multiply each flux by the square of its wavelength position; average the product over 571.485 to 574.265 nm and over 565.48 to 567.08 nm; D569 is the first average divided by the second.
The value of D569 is 1.22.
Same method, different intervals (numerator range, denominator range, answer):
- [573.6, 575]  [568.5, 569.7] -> 1.14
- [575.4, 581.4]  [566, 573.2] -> 1.08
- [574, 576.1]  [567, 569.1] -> 1.12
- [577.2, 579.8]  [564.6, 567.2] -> 1.16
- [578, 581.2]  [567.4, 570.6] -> 1.11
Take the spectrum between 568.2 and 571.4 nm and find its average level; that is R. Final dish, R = 13.7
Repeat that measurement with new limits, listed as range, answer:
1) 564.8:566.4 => 13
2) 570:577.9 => 14.6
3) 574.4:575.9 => 15.1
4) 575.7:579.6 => 14.5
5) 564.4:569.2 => 13.4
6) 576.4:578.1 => 14.4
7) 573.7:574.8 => 15.2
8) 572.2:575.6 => 15.1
